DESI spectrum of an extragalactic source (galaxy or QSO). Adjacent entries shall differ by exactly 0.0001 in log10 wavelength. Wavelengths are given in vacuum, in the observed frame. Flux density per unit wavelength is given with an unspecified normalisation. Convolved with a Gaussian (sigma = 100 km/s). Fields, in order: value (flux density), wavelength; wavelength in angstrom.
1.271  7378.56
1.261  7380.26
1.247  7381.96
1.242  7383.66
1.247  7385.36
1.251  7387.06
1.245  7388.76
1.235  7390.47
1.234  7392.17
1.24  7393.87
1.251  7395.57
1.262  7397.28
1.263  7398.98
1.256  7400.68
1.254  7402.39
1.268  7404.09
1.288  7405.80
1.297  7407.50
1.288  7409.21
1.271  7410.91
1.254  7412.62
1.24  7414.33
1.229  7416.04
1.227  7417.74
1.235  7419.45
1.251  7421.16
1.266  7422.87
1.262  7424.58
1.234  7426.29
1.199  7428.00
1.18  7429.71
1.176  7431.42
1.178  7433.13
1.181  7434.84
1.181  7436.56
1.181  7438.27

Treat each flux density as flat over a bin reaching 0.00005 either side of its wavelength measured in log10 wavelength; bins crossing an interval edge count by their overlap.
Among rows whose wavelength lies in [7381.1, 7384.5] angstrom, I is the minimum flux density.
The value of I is 1.242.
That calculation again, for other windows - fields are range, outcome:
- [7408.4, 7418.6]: 1.227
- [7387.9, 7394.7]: 1.234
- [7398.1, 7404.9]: 1.254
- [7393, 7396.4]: 1.24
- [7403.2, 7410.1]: 1.268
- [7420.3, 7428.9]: 1.199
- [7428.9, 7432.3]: 1.176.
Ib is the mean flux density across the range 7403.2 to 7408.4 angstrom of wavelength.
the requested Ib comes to 1.28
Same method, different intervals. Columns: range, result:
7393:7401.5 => 1.26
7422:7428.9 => 1.24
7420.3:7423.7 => 1.26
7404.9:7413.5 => 1.28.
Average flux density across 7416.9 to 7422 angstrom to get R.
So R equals 1.24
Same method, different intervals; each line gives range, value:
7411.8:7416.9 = 1.24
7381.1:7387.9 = 1.25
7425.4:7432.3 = 1.2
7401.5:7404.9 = 1.26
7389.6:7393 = 1.23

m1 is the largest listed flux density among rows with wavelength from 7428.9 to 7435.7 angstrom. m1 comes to 1.181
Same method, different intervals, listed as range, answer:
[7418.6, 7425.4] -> 1.266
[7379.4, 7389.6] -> 1.261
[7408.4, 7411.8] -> 1.288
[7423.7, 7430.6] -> 1.262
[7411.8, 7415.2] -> 1.254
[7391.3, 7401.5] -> 1.263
